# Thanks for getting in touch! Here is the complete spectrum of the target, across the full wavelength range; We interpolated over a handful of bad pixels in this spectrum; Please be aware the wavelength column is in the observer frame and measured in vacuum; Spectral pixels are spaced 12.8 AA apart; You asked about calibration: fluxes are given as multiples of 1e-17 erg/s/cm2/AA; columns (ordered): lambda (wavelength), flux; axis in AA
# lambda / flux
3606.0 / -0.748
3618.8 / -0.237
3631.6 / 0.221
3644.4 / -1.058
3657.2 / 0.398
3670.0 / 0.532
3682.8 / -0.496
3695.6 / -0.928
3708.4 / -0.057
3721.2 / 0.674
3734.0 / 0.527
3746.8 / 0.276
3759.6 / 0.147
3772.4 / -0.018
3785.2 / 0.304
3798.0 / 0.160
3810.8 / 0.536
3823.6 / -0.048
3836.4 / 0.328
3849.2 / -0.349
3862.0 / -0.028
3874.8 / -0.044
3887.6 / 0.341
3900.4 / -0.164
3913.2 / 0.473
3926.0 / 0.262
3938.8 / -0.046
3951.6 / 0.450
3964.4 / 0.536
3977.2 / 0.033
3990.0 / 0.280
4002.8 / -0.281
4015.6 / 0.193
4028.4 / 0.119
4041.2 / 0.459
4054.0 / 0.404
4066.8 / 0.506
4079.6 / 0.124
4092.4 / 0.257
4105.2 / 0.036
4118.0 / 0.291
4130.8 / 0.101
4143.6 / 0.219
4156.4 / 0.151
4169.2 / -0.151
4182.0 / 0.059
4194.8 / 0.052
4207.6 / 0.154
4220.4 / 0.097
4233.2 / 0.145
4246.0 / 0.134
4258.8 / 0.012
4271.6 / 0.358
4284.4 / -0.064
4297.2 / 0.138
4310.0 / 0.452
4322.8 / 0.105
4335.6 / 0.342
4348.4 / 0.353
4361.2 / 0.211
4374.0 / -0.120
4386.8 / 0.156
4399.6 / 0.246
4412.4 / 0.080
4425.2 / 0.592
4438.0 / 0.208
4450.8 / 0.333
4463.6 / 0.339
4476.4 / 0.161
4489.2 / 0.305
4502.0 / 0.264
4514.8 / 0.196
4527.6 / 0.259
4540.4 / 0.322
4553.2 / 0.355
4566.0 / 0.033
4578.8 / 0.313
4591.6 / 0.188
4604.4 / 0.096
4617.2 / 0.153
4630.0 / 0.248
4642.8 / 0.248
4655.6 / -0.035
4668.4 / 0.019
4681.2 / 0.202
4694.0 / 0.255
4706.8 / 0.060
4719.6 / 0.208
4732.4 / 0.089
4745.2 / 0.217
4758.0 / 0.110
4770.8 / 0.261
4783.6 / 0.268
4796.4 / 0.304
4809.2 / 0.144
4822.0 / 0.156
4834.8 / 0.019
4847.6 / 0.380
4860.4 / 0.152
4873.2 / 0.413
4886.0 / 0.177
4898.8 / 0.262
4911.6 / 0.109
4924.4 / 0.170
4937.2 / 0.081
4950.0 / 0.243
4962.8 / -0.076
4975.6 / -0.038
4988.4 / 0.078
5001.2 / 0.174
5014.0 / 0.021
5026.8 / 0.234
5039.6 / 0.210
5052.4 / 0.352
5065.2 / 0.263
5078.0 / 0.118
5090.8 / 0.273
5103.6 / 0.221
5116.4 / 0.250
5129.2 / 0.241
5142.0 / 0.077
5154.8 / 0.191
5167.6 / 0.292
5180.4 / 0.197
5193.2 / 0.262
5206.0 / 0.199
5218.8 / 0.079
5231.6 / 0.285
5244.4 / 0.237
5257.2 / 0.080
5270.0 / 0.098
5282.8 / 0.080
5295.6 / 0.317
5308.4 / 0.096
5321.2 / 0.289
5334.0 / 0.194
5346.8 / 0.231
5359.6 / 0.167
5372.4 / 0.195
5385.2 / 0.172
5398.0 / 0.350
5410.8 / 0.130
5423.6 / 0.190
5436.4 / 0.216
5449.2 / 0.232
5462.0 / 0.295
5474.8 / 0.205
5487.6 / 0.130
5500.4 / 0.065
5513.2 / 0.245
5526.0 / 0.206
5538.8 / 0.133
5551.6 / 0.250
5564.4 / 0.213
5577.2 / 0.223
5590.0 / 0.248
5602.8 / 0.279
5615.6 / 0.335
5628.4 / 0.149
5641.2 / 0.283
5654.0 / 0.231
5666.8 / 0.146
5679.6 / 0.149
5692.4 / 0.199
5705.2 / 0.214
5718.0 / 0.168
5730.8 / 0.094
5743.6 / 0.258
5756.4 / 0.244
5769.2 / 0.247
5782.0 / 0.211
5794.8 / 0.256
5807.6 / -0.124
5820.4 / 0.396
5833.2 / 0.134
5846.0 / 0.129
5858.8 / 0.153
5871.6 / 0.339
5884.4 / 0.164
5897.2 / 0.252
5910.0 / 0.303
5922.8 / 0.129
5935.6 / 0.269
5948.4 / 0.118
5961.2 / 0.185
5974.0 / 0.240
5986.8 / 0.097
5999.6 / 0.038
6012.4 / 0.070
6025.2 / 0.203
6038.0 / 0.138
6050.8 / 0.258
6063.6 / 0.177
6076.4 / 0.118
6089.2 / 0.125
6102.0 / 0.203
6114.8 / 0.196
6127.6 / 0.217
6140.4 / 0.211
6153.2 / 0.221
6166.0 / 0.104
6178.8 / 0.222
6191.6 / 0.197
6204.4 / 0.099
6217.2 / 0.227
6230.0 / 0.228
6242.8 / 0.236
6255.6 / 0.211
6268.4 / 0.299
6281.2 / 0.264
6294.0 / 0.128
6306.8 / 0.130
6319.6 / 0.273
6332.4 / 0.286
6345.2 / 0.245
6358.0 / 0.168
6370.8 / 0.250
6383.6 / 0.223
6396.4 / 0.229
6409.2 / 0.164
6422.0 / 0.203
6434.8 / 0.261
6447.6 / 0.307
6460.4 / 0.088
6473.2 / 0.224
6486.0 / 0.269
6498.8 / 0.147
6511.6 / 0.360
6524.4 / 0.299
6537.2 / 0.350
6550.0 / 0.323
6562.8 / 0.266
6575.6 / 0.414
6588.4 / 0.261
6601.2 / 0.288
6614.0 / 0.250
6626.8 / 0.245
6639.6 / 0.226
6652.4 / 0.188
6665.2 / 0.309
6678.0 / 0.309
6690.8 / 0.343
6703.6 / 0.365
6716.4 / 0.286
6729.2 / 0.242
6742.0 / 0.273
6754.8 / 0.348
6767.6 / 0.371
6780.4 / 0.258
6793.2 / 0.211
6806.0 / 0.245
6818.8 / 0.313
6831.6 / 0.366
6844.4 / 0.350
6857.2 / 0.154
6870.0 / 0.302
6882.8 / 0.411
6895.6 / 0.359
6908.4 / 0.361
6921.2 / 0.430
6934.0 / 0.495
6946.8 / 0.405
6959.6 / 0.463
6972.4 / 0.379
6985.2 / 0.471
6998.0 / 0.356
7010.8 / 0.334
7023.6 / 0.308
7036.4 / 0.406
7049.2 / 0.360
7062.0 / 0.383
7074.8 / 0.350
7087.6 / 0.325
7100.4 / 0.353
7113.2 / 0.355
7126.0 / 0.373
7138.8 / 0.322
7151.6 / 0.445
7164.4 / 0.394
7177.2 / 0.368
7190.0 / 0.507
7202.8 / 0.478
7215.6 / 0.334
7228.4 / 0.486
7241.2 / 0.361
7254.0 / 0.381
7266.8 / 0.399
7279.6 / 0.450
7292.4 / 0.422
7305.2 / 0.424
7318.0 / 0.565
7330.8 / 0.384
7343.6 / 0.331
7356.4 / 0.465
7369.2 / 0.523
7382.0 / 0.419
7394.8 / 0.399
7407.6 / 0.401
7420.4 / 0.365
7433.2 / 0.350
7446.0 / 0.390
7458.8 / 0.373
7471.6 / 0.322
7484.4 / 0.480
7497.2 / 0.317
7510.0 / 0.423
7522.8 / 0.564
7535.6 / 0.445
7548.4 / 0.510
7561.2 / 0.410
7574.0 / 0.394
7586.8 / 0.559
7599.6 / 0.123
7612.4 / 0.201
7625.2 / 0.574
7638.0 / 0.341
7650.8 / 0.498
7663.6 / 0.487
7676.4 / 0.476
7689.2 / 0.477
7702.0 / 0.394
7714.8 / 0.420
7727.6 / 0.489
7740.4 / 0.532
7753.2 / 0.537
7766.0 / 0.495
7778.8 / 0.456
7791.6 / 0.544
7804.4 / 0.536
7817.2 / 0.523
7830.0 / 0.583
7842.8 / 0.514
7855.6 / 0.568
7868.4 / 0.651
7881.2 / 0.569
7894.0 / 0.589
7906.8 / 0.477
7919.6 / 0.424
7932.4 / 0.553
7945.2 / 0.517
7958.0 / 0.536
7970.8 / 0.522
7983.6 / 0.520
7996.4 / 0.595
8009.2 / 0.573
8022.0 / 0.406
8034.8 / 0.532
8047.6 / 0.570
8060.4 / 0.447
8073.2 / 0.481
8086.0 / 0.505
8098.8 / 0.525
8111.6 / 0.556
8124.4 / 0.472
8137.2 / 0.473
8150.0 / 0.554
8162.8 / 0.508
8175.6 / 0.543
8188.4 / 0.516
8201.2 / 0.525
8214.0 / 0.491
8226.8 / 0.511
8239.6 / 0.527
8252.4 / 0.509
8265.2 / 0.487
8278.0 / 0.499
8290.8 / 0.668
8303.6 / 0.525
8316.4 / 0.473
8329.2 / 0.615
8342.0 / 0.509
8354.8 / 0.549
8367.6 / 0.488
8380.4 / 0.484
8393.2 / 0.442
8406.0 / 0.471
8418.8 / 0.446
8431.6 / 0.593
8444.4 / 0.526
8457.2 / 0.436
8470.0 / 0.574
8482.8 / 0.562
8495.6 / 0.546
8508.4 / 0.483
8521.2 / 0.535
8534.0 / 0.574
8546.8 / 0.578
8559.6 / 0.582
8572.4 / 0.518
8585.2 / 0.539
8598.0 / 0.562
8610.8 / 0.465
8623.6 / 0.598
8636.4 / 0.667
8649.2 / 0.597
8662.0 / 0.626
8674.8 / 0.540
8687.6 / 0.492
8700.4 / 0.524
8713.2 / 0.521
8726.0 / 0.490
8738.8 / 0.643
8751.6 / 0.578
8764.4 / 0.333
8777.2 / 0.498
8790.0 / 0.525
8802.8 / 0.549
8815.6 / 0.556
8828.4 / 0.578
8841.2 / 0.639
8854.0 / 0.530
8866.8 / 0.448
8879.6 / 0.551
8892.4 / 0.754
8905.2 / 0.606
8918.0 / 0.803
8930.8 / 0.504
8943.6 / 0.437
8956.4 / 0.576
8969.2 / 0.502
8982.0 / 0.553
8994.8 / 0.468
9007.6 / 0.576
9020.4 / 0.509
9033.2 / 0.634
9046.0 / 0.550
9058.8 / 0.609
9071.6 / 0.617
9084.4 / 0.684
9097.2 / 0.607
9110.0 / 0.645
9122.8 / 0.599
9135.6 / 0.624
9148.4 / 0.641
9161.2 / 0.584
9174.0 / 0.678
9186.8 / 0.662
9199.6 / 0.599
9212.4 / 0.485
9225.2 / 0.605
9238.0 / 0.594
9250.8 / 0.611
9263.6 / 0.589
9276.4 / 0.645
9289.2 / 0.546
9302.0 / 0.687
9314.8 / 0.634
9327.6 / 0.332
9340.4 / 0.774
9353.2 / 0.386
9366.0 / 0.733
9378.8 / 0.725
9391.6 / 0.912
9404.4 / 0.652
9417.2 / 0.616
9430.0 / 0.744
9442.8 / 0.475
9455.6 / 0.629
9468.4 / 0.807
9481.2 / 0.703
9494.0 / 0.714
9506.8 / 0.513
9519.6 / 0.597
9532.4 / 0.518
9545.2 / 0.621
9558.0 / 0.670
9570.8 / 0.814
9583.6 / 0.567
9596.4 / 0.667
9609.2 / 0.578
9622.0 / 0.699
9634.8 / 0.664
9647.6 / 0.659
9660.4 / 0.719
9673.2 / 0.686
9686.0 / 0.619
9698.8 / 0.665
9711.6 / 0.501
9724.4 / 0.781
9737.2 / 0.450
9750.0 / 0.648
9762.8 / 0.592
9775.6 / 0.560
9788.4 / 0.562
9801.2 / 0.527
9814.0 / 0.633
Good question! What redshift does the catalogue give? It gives 0.73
